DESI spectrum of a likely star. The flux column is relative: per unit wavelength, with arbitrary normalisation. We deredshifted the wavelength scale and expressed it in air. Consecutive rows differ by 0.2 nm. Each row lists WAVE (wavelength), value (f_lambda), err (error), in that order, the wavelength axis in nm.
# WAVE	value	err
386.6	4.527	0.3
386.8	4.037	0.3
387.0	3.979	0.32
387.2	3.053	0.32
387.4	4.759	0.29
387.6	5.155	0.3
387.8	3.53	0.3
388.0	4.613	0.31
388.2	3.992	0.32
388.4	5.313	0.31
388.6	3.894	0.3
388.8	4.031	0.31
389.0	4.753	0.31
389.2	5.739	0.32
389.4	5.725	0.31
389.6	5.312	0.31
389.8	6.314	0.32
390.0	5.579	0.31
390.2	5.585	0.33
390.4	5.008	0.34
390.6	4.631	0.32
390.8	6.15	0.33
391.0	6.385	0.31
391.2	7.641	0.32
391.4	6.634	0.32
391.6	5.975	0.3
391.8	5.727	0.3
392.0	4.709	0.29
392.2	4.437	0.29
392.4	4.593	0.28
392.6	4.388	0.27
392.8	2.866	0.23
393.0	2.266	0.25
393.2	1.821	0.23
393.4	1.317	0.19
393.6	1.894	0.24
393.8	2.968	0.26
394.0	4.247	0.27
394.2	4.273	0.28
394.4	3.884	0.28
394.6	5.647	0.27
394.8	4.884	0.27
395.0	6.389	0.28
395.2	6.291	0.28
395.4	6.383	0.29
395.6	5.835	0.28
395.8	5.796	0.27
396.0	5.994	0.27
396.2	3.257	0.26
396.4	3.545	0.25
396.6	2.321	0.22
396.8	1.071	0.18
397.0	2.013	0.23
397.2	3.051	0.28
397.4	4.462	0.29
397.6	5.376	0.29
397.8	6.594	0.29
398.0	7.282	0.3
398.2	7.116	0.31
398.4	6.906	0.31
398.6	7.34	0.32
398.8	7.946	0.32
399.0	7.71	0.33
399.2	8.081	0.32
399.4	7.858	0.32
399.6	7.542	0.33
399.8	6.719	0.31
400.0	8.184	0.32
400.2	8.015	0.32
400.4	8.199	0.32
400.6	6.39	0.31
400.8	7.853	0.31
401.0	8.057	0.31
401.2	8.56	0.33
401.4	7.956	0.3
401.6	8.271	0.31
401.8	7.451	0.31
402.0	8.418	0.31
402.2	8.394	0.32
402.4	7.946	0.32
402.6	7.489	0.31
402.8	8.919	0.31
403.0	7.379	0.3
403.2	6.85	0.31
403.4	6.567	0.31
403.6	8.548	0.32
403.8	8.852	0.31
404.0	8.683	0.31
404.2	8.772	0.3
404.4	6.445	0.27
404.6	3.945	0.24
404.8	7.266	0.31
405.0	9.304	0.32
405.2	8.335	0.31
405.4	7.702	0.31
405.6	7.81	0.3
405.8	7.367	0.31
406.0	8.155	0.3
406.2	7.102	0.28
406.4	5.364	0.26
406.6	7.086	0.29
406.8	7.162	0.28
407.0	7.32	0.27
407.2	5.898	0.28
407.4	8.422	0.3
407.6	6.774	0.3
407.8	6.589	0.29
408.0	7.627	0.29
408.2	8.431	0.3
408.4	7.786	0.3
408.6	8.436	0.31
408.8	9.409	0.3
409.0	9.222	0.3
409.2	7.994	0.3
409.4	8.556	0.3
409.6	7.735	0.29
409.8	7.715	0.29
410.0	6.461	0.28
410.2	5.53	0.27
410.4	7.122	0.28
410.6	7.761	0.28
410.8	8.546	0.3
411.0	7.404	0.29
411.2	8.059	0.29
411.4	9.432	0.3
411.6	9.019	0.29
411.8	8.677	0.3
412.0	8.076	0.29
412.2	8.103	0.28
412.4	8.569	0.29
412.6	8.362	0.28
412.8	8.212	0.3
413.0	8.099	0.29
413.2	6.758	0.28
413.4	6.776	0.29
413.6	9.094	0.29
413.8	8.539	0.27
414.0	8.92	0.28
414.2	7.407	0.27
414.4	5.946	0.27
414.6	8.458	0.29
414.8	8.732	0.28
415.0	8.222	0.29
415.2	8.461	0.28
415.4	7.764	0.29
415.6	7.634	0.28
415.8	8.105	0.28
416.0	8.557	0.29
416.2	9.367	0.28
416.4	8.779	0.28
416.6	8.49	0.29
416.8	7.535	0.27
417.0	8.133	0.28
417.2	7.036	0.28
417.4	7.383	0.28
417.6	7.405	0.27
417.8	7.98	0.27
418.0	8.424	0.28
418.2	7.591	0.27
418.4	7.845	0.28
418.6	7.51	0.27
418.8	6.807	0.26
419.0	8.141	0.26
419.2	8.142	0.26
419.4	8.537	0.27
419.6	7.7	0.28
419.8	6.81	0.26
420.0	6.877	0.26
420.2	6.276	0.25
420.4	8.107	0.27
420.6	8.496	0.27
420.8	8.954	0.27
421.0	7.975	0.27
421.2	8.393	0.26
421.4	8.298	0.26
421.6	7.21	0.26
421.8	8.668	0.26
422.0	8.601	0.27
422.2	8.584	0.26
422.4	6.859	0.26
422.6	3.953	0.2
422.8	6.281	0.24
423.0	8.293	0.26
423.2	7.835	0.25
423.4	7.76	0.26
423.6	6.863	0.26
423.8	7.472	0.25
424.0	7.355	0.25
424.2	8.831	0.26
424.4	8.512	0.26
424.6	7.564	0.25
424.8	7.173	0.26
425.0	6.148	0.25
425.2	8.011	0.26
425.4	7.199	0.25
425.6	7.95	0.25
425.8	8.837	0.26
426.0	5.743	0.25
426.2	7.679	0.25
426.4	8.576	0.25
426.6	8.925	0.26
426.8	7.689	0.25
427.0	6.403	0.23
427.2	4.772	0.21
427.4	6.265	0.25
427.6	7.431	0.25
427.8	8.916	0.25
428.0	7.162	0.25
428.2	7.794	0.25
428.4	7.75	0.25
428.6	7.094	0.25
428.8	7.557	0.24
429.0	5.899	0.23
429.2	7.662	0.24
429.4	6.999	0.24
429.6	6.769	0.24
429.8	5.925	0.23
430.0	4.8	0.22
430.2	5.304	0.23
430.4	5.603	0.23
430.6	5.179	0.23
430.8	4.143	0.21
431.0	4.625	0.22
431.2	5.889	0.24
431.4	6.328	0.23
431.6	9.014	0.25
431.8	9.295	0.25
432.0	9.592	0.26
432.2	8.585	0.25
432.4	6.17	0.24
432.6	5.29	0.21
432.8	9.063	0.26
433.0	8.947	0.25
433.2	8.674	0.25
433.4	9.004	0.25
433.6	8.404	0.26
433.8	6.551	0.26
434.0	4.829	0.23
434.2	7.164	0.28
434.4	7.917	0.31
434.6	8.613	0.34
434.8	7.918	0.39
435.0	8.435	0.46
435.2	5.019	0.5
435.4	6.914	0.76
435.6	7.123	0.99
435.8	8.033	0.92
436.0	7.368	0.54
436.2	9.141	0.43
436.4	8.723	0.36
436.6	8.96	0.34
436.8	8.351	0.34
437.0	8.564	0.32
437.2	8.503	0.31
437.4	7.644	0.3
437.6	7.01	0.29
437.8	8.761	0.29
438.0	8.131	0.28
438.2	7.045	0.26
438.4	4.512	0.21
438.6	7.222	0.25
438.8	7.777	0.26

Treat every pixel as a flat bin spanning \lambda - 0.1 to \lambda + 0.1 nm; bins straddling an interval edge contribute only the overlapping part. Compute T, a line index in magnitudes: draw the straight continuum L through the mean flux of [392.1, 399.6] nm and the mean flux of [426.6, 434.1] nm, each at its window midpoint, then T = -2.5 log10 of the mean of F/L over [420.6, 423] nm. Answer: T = -0.19 mag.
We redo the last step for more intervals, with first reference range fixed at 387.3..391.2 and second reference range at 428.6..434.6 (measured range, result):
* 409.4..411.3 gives -0.22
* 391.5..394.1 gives 0.41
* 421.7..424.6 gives -0.15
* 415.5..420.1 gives -0.23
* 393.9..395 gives 0.13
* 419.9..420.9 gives -0.19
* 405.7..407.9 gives -0.19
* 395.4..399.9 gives -0.02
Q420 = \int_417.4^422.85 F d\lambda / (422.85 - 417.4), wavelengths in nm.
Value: 7.65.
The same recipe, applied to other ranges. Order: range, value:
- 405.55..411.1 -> 7.53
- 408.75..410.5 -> 7.7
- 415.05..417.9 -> 8.05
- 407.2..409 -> 7.89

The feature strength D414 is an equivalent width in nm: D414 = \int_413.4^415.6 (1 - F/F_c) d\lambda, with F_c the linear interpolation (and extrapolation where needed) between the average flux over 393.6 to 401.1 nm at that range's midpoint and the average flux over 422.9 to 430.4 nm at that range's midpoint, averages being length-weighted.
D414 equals -0.476 nm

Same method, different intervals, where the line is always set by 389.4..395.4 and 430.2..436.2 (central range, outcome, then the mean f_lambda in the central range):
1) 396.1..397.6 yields 0.615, 2.99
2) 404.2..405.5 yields -0.410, 7.29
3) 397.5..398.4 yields -0.263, 6.63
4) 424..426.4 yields -0.314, 7.63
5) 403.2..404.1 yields -0.419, 8.02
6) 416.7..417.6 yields -0.177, 7.51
